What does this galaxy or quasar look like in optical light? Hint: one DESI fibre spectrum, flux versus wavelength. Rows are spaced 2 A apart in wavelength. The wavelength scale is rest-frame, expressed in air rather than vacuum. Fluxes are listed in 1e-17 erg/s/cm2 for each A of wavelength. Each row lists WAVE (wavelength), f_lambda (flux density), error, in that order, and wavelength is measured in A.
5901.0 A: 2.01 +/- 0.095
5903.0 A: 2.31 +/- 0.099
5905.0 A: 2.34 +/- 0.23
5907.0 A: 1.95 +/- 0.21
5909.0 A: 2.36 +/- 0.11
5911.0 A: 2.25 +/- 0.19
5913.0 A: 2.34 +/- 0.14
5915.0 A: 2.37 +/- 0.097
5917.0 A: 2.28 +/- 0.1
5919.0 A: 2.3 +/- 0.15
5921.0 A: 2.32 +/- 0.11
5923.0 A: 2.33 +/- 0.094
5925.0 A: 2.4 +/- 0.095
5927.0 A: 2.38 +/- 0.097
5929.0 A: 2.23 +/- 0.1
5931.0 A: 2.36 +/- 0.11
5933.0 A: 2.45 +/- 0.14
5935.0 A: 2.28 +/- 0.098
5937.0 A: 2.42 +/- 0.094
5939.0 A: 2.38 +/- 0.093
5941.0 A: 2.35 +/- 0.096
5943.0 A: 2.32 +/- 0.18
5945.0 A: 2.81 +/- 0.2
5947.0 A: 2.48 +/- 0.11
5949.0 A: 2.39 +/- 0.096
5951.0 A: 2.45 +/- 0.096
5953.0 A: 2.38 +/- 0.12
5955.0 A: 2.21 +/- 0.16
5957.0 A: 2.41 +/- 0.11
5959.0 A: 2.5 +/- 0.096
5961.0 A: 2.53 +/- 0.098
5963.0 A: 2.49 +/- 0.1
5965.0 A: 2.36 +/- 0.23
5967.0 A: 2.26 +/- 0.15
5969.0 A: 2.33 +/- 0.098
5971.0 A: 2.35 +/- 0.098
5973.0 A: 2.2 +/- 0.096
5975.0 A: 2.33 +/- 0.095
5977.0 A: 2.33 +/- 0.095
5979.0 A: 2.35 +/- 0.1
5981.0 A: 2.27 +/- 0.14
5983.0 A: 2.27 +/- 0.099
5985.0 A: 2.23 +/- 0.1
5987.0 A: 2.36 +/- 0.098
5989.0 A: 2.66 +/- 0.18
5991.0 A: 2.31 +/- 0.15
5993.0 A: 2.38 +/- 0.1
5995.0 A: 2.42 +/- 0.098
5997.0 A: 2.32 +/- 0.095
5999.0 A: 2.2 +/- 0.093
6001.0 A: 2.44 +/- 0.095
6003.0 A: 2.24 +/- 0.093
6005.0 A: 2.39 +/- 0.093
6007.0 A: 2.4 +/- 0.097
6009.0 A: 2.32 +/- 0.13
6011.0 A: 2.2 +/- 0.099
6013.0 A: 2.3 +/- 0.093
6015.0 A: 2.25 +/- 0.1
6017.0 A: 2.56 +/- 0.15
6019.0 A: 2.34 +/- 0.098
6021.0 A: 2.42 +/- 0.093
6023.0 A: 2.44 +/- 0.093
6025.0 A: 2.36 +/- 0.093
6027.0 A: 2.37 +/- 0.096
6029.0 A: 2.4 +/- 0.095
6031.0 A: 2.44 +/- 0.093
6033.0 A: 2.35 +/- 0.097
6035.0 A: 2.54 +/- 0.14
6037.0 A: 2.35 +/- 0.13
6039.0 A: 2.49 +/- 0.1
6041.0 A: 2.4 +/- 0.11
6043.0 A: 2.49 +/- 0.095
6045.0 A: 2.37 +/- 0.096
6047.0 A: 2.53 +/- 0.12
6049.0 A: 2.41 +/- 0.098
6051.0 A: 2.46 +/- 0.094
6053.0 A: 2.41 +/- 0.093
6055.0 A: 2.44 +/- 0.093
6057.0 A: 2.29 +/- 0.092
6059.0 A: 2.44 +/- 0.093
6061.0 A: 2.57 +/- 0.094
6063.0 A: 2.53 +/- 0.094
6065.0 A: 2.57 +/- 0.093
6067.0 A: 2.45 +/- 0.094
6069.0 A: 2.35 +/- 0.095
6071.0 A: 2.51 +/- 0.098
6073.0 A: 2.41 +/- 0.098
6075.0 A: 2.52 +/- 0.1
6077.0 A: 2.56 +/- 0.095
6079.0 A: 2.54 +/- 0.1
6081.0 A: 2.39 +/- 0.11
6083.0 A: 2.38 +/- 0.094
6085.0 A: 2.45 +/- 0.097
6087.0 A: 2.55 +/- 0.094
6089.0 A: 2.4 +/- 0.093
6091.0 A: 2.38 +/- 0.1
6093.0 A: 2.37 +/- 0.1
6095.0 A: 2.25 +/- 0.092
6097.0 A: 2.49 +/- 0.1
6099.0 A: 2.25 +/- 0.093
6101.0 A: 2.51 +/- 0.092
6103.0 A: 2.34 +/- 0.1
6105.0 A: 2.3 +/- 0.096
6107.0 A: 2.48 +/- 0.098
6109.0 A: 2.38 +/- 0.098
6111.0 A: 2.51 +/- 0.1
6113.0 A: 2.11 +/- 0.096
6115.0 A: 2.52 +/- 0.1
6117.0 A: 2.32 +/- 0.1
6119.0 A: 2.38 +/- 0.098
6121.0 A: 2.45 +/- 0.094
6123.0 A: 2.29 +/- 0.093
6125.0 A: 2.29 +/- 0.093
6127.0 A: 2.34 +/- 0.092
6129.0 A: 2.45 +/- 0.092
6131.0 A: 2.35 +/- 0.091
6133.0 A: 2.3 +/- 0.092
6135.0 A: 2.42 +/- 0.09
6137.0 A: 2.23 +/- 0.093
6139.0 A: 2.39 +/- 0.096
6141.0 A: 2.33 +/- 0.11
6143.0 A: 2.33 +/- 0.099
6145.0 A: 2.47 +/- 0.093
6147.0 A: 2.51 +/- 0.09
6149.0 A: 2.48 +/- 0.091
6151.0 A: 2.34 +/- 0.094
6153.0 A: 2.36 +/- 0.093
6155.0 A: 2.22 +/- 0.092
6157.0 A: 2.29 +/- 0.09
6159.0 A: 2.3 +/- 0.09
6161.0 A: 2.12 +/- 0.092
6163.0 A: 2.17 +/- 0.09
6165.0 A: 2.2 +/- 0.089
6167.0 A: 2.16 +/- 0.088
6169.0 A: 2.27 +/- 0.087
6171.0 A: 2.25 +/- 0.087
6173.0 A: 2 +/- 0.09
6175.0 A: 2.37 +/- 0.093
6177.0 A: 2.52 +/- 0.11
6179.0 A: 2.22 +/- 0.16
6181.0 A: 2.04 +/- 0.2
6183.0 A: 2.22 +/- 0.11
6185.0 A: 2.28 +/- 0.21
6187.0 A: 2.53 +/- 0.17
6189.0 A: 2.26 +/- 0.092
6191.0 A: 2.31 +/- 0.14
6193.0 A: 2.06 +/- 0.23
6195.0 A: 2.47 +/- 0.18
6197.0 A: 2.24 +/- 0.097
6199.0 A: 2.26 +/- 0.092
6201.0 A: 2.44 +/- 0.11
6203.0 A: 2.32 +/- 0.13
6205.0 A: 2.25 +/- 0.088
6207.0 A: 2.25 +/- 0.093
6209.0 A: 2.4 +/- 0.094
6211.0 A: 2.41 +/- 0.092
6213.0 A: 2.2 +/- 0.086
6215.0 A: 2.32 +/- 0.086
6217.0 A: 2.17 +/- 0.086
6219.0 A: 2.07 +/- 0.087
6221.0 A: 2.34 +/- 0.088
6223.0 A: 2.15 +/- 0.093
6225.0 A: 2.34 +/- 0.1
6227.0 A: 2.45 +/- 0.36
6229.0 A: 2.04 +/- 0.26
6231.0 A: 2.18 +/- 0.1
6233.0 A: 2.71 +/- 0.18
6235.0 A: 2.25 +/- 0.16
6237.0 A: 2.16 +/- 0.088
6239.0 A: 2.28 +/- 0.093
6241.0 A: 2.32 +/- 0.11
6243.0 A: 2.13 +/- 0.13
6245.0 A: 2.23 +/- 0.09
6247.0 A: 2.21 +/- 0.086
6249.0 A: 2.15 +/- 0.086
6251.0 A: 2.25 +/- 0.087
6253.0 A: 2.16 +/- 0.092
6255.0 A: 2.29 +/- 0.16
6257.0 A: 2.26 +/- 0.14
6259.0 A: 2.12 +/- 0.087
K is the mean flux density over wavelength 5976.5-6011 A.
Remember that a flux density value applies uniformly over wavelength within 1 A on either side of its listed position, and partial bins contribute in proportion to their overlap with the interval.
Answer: 2.34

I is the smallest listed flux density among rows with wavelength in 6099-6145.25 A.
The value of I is 2.11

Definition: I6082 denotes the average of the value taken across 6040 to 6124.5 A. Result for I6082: 2.42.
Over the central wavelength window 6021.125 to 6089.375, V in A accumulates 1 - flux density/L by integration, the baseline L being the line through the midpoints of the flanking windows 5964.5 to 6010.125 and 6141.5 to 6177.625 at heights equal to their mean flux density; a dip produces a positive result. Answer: -3.7 A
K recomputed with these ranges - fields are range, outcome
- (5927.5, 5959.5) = 2.4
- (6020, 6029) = 2.4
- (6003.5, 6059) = 2.4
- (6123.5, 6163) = 2.34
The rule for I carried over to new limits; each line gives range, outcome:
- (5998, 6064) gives 2.2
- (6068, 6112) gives 2.25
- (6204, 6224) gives 2.07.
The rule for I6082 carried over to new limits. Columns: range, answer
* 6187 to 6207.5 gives 2.3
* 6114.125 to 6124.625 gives 2.38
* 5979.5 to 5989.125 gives 2.33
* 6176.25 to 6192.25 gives 2.29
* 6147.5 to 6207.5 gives 2.28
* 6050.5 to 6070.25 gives 2.45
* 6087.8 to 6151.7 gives 2.37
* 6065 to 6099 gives 2.44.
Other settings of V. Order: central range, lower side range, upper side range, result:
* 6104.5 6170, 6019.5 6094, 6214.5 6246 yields 0.6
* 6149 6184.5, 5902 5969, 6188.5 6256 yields 0.6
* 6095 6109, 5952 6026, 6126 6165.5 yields -0.3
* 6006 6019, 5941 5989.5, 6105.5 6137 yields 0.2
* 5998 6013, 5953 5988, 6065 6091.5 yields 0.4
